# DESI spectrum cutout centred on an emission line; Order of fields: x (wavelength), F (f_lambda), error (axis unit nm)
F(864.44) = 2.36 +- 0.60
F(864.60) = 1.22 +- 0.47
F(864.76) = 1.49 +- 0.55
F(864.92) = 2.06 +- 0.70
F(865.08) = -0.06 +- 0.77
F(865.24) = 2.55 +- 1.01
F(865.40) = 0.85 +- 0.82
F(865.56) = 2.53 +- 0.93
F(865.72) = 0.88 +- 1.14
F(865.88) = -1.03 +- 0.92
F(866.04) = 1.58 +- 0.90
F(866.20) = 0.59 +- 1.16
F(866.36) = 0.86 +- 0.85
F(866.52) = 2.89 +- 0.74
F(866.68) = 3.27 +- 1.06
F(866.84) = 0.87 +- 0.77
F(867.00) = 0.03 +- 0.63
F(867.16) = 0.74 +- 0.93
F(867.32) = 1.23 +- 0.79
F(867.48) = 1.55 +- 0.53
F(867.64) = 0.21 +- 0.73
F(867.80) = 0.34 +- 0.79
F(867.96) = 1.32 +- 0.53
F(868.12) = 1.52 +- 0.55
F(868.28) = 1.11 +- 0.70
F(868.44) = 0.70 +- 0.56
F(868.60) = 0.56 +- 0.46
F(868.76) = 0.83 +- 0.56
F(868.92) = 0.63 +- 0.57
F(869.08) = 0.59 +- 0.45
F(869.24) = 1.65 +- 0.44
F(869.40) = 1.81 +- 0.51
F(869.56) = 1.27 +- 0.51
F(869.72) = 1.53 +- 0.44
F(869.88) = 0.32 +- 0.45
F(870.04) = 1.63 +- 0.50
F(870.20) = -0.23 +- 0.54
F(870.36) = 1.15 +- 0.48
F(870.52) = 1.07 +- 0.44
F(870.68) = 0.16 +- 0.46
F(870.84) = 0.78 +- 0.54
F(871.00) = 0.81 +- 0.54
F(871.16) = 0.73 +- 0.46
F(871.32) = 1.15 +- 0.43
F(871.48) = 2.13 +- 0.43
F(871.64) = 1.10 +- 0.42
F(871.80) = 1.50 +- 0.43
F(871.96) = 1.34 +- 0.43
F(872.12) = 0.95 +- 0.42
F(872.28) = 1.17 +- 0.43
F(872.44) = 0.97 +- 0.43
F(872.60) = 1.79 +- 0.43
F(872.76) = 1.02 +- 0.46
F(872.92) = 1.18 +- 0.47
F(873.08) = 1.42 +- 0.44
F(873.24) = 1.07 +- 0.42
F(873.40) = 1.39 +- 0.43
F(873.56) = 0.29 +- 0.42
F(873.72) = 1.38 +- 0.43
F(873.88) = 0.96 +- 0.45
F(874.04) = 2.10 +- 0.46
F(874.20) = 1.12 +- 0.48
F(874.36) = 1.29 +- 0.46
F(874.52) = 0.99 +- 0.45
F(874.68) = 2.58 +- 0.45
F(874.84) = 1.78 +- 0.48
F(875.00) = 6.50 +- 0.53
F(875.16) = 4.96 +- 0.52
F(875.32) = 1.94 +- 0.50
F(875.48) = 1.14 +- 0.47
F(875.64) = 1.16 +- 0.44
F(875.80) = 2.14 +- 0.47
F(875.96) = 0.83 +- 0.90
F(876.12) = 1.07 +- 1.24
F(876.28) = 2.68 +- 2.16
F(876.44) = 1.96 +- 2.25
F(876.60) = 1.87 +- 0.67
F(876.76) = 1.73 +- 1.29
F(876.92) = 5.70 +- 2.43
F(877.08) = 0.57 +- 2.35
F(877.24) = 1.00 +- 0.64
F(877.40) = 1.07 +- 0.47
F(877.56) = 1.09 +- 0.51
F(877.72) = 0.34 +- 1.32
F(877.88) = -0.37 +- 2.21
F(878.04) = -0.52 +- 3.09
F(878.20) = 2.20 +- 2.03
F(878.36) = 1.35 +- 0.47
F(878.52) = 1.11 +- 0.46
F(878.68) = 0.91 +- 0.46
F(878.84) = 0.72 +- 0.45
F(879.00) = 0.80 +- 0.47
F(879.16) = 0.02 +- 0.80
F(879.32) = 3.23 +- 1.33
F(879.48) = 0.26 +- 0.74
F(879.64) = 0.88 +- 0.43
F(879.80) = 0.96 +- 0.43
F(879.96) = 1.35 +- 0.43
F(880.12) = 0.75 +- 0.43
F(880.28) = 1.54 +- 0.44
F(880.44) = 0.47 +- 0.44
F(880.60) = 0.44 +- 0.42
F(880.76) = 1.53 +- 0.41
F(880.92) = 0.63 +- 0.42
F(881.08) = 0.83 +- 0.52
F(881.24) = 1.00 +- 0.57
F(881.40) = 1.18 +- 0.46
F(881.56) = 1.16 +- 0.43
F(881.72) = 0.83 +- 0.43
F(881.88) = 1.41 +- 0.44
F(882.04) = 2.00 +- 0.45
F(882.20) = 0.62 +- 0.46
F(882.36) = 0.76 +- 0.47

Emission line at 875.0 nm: [O III]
